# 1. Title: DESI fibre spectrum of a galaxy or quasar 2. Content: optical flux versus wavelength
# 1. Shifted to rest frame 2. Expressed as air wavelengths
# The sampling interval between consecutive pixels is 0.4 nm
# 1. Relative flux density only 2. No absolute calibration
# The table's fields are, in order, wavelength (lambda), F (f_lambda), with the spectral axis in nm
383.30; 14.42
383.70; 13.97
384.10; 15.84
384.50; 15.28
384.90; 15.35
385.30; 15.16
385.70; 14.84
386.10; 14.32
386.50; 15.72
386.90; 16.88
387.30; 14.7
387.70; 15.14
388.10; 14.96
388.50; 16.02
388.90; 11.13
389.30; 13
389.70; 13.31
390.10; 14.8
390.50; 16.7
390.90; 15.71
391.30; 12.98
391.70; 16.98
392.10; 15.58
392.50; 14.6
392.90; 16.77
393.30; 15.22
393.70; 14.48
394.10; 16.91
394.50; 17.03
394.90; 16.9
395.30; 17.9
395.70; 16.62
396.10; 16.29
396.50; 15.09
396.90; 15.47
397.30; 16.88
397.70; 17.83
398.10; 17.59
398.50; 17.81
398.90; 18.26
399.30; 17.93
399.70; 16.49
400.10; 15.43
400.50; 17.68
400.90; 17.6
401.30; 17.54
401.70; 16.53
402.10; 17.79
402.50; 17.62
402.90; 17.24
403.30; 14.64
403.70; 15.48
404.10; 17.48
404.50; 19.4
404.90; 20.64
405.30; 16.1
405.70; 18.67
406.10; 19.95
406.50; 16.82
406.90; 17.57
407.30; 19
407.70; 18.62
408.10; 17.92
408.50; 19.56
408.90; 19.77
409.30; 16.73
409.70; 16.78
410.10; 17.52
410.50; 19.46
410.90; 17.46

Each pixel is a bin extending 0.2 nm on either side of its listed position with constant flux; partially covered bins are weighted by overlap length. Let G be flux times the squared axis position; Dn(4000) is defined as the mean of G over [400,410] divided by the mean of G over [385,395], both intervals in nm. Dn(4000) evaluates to 1.26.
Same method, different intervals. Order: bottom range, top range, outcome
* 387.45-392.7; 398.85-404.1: 1.22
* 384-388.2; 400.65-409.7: 1.28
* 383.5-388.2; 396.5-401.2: 1.20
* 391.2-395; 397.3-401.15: 1.13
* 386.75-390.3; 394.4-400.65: 1.23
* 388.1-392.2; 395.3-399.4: 1.21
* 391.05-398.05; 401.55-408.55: 1.16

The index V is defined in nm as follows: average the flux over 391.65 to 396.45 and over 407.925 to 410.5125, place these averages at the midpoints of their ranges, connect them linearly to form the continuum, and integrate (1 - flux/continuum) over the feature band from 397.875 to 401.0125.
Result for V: -0.08 nm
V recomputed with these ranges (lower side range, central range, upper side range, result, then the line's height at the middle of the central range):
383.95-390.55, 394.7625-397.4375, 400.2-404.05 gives -0.06 nm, 16.1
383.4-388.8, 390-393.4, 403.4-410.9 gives 0.09 nm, 15.9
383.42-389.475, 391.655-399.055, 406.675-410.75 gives -0.14 nm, 16.2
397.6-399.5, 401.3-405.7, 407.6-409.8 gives 0.17 nm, 18.1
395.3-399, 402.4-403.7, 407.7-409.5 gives 0.11 nm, 17.7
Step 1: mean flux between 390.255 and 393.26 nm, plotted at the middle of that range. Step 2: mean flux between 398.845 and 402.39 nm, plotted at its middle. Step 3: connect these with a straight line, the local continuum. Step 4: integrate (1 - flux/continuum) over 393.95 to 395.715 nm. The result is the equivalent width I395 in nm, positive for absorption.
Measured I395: -0.11 nm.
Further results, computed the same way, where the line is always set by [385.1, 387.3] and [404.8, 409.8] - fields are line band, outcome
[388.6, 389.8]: 0.23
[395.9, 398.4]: 0.04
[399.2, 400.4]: 0.04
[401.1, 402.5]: 0.02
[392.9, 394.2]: 0.06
